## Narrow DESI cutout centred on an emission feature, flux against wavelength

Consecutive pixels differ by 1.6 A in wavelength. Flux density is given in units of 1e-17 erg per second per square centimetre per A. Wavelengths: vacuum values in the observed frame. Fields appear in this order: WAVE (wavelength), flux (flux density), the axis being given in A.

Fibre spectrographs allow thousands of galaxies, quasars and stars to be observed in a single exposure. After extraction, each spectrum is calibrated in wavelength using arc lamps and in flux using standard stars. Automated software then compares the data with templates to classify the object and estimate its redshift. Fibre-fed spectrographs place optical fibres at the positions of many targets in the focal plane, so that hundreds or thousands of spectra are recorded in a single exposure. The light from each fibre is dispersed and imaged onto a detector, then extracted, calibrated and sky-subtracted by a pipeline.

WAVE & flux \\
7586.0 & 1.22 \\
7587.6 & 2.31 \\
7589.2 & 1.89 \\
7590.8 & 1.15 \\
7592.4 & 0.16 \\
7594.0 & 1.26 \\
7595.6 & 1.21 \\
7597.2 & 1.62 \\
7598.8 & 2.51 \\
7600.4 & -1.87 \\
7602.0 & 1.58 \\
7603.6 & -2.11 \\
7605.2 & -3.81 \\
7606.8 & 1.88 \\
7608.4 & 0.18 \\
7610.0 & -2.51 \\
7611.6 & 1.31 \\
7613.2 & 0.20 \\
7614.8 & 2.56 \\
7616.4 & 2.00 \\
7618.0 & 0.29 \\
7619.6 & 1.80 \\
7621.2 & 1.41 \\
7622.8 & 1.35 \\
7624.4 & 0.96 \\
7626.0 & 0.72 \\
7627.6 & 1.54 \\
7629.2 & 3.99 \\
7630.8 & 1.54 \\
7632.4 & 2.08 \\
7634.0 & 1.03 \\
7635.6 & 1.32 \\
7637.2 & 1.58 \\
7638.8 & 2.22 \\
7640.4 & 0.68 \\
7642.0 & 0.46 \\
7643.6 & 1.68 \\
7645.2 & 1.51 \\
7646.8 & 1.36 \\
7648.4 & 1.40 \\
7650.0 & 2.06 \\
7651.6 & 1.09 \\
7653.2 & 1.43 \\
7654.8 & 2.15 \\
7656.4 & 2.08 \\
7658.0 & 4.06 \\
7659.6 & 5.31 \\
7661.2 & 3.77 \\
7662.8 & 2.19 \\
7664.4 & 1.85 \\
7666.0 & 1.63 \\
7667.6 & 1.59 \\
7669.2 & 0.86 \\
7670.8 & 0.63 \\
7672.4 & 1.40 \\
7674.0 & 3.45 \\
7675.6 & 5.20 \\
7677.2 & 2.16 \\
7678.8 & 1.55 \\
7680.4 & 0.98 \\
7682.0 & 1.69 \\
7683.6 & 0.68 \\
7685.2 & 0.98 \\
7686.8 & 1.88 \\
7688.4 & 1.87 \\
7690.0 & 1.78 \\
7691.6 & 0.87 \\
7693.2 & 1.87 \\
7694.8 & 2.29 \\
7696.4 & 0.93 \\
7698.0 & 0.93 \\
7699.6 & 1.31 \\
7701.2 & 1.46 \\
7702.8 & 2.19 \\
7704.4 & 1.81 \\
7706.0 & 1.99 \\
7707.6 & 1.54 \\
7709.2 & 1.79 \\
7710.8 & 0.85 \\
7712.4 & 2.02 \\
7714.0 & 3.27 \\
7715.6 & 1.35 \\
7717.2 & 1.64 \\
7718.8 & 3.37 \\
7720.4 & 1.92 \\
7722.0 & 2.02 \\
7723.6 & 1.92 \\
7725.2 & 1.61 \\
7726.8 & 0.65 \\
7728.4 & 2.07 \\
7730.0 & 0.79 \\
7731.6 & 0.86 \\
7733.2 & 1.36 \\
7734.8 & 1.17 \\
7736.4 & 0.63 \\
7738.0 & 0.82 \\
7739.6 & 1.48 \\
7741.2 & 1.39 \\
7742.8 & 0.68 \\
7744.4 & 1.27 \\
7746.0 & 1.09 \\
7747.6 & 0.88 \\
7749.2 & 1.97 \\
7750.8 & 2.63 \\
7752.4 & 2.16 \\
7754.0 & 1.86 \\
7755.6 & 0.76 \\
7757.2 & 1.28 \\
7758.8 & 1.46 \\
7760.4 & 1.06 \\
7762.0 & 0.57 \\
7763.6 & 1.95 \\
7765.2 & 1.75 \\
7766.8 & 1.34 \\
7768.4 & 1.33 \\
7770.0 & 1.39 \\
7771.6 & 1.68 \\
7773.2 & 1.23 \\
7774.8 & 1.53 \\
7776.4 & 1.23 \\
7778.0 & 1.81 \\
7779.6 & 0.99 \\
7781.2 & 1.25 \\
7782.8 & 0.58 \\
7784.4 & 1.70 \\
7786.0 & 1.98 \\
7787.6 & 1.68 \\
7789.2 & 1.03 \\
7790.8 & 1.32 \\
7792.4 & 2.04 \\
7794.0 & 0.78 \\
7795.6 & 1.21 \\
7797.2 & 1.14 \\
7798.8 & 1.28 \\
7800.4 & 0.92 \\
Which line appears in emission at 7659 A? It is [S II]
